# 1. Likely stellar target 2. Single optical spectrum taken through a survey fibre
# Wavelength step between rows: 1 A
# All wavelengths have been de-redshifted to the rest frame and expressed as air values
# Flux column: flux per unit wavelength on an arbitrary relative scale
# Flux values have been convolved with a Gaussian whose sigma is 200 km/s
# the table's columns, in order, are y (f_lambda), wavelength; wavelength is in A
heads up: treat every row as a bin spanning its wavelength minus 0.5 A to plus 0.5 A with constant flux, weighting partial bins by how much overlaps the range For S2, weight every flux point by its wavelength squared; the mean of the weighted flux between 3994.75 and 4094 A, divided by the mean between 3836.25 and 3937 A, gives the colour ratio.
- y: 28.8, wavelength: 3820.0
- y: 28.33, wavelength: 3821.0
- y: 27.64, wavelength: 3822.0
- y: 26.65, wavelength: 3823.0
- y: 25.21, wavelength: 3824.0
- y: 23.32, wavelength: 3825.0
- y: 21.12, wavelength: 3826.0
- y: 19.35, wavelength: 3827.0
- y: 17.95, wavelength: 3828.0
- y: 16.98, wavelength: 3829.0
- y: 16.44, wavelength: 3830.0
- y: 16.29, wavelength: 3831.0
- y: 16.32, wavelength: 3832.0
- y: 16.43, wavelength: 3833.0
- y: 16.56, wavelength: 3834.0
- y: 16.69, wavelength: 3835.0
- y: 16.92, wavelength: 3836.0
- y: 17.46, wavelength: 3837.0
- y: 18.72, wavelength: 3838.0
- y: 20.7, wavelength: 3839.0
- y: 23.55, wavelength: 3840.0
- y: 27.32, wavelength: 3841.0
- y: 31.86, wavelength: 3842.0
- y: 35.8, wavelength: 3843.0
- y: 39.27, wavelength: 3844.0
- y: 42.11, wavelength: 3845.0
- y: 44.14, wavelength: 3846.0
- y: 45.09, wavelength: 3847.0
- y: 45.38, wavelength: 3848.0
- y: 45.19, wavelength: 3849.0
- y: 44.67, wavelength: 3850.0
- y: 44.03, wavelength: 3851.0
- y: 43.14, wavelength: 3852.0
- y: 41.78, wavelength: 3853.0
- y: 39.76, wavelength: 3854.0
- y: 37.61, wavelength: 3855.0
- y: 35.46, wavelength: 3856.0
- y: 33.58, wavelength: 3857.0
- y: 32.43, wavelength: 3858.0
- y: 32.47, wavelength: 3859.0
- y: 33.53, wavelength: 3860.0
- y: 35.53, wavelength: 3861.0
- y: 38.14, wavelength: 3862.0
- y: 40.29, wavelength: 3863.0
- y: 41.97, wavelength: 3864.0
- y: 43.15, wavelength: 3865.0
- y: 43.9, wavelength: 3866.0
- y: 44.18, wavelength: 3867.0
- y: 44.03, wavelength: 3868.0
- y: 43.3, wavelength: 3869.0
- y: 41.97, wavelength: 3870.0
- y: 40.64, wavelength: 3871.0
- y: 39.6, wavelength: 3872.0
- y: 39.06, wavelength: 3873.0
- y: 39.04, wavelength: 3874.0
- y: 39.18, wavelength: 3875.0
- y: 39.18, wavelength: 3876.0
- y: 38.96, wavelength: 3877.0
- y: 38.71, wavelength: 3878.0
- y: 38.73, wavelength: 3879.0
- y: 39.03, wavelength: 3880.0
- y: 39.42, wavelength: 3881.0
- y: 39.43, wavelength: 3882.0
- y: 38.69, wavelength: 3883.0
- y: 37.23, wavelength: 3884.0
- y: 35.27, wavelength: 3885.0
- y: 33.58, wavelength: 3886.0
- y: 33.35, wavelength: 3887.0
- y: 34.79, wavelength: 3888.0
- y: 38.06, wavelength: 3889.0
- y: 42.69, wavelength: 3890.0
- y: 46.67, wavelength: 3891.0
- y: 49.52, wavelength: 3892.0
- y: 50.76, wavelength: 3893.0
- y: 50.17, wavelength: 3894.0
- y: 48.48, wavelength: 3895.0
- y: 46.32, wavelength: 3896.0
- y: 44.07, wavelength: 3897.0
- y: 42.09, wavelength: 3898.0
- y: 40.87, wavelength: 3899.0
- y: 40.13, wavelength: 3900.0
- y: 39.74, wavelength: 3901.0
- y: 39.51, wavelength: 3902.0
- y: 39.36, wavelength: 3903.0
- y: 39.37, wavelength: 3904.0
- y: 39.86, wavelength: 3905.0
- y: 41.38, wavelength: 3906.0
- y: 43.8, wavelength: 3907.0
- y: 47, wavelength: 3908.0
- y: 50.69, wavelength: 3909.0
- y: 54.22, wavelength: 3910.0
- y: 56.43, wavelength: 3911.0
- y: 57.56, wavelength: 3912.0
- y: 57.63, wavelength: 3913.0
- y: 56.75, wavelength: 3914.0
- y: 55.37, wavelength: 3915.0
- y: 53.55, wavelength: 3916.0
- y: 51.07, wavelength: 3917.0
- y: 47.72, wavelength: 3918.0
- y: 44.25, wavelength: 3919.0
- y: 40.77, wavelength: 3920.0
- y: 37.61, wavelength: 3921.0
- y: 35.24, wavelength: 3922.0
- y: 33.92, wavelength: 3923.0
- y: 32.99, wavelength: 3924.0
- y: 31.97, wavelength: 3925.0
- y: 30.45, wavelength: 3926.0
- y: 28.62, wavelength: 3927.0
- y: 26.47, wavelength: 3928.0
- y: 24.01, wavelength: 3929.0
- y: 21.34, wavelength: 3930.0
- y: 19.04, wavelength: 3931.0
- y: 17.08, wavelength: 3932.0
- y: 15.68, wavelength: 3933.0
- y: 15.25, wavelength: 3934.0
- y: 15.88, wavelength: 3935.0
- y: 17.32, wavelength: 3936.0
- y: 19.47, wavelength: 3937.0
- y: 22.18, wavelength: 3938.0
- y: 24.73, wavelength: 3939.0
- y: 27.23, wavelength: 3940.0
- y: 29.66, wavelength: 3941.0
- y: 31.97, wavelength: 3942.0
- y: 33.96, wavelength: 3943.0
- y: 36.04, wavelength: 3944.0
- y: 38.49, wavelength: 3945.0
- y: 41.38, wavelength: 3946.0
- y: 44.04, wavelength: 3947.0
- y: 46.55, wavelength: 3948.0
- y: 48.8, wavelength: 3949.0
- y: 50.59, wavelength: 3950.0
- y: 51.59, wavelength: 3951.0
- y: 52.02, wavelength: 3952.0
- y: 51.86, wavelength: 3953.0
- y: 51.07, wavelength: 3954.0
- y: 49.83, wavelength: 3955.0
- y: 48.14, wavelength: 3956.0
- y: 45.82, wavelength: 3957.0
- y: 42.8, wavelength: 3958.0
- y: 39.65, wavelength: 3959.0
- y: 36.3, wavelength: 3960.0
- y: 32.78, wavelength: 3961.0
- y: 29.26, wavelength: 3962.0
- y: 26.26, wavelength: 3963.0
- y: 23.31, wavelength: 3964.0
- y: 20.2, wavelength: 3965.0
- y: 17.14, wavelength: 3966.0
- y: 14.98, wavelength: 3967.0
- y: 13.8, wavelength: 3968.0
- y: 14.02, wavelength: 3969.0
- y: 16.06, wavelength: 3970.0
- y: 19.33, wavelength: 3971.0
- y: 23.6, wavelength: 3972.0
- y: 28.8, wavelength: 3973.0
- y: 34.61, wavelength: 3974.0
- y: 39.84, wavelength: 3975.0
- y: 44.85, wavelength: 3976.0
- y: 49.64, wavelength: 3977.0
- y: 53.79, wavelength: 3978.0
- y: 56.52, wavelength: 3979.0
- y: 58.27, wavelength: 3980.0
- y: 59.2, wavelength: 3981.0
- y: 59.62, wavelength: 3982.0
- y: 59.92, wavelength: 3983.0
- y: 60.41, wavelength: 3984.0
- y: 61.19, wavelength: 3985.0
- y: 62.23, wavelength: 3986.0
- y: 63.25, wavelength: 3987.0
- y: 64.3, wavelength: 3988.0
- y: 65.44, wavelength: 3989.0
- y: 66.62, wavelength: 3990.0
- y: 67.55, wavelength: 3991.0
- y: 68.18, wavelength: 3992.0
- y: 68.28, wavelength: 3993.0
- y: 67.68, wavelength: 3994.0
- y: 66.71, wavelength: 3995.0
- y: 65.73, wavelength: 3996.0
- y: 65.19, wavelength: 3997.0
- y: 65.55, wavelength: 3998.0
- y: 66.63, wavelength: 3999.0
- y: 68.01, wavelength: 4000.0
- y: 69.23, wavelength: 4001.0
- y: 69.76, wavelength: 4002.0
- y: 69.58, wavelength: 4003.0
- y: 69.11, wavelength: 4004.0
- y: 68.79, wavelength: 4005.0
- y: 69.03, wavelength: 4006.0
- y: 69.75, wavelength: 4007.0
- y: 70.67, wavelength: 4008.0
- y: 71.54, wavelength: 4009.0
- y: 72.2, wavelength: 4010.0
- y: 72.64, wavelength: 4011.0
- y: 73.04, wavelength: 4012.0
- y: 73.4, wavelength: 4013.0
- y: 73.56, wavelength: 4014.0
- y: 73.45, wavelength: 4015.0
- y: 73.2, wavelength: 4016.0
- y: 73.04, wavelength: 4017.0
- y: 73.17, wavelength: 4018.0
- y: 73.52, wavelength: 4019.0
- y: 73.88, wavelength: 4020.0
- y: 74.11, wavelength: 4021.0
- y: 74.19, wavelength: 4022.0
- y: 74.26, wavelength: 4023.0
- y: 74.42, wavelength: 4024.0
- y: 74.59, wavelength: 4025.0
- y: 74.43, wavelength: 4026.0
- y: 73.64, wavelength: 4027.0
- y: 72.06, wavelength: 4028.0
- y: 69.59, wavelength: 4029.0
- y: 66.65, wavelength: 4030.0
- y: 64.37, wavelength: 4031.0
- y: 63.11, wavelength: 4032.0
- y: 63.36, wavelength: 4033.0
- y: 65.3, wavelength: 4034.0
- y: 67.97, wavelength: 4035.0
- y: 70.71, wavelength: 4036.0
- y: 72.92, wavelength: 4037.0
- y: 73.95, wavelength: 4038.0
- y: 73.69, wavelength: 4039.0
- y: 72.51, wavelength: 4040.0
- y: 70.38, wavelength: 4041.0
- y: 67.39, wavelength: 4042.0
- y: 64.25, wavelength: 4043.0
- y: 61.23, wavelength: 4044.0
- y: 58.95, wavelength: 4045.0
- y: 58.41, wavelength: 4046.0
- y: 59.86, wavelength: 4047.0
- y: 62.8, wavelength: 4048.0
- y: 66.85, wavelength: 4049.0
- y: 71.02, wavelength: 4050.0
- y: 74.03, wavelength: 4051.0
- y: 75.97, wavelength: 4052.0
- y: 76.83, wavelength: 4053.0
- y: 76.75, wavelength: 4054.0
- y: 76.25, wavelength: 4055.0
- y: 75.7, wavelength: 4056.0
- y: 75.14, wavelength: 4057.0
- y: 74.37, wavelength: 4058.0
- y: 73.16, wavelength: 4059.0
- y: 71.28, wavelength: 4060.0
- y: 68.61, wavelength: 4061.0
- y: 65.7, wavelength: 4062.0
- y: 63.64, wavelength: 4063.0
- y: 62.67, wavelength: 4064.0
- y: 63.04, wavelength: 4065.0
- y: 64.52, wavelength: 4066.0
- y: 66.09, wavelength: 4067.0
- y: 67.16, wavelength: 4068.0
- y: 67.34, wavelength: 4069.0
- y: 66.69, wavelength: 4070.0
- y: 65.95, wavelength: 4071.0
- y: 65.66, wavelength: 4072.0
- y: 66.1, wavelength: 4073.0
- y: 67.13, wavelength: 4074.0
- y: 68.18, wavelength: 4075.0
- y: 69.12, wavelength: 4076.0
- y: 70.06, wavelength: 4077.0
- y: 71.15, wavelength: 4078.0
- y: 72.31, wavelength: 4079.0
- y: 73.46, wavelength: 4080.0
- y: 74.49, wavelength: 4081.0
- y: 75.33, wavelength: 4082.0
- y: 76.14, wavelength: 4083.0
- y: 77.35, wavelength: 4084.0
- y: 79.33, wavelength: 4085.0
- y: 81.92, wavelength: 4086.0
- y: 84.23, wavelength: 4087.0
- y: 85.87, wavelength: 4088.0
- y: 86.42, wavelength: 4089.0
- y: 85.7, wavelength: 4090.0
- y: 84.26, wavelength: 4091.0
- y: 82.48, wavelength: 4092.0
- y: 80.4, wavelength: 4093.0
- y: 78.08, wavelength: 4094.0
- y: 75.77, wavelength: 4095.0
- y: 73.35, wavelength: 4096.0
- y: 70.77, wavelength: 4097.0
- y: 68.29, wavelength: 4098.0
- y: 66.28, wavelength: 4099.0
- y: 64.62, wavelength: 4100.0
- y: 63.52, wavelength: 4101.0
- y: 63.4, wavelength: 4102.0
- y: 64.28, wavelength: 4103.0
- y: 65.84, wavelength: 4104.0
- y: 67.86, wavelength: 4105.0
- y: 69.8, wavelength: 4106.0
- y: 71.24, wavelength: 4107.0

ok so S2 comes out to 2.01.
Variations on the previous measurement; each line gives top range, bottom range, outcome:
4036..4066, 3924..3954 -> 2.29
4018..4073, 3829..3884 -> 2.18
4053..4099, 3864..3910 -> 1.93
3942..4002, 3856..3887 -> 1.29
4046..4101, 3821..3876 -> 2.47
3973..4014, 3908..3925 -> 1.39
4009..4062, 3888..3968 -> 1.96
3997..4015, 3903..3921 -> 1.51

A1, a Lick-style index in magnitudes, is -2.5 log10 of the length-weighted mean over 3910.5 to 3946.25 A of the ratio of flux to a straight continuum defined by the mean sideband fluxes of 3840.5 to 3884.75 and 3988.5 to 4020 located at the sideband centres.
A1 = 0.48 mag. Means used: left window 39.5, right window 69.8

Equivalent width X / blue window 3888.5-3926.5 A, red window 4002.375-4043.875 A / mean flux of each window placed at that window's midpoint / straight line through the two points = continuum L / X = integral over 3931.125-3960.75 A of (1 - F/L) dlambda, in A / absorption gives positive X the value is 9.96 A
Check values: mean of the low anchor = 44.7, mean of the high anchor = 70.9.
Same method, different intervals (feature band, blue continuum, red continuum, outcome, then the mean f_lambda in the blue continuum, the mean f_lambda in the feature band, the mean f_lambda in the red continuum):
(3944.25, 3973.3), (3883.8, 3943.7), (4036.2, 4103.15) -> 7.2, 37.7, 35.2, 71.2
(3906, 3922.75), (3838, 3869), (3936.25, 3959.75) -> -4.1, 38.1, 48.9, 40.1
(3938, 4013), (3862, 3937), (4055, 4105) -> 5.8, 39.4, 49.7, 71.9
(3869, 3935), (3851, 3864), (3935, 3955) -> -3.9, 37.4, 39.7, 37.6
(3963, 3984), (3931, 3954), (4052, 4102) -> 3.6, 33.3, 35.8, 72.6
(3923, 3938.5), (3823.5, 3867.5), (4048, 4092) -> 7.9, 31.4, 22.9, 72.6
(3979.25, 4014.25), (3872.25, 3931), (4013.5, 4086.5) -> -4.0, 41.2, 66.8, 70.3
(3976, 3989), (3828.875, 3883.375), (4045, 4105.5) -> -0.6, 34.9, 58.7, 71.4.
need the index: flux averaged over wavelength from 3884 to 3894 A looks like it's 40.8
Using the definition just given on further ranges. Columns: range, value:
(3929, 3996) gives 40.4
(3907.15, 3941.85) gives 35.3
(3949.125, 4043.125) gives 58.2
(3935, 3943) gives 24.7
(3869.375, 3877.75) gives 39.7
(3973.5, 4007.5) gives 62.2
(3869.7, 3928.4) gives 42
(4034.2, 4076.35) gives 68.5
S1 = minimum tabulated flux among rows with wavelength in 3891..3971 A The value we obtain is 13.8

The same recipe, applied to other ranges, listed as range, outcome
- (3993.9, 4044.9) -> 61.23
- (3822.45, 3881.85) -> 16.29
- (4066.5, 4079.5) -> 65.66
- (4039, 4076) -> 58.41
